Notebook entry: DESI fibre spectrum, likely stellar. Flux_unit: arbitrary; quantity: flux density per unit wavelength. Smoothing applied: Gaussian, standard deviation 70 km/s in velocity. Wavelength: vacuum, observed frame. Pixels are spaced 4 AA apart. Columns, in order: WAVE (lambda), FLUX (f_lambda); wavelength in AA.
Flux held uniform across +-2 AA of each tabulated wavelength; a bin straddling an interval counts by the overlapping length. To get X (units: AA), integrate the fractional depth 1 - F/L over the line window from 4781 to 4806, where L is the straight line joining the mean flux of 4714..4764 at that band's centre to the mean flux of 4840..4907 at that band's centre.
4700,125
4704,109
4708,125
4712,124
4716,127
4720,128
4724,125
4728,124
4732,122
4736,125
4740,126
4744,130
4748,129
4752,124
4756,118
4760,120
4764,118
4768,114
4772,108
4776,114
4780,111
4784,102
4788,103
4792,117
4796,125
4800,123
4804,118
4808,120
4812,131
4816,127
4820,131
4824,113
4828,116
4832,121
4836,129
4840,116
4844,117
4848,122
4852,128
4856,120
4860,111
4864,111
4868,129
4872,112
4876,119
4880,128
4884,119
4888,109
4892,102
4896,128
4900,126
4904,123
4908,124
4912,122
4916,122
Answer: 1.59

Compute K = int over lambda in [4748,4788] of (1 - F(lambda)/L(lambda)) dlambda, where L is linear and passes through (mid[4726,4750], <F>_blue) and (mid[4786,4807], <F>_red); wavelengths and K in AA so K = 2.3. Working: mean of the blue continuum 126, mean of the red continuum 117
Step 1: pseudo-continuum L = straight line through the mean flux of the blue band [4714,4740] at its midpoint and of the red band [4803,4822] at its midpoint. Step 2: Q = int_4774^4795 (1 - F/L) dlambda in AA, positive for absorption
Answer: 2.6 AA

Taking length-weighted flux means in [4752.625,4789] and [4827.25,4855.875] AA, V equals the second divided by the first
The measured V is 1.08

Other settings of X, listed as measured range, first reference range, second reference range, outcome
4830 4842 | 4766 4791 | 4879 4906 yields -0.8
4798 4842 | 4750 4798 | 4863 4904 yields -2.3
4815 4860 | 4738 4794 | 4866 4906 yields -1.1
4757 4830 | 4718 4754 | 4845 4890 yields 3.3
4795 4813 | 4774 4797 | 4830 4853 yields -1.3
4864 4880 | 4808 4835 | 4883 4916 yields 0.1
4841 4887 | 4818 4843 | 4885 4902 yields -0.3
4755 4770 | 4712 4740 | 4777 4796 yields -0.2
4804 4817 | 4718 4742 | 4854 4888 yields -0.4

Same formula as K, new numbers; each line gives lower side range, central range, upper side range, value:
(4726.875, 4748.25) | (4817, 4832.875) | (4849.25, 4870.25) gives 0.1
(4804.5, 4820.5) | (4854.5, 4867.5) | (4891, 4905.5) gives 0.8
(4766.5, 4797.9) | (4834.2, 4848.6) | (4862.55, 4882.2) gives -0.4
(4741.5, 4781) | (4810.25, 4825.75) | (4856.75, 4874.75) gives -1.1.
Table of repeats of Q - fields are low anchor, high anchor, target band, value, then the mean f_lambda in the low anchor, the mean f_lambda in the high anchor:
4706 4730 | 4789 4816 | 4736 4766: 0.1 AA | 126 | 122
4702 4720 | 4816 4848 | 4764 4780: 1.2 AA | 122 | 121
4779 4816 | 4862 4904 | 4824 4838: -0.3 AA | 117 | 119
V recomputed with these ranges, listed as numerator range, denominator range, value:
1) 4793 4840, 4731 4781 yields 1.02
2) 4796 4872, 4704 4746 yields 0.97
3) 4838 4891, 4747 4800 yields 1.02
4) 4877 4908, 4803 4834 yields 0.98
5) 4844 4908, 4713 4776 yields 0.97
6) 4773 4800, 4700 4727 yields 0.91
